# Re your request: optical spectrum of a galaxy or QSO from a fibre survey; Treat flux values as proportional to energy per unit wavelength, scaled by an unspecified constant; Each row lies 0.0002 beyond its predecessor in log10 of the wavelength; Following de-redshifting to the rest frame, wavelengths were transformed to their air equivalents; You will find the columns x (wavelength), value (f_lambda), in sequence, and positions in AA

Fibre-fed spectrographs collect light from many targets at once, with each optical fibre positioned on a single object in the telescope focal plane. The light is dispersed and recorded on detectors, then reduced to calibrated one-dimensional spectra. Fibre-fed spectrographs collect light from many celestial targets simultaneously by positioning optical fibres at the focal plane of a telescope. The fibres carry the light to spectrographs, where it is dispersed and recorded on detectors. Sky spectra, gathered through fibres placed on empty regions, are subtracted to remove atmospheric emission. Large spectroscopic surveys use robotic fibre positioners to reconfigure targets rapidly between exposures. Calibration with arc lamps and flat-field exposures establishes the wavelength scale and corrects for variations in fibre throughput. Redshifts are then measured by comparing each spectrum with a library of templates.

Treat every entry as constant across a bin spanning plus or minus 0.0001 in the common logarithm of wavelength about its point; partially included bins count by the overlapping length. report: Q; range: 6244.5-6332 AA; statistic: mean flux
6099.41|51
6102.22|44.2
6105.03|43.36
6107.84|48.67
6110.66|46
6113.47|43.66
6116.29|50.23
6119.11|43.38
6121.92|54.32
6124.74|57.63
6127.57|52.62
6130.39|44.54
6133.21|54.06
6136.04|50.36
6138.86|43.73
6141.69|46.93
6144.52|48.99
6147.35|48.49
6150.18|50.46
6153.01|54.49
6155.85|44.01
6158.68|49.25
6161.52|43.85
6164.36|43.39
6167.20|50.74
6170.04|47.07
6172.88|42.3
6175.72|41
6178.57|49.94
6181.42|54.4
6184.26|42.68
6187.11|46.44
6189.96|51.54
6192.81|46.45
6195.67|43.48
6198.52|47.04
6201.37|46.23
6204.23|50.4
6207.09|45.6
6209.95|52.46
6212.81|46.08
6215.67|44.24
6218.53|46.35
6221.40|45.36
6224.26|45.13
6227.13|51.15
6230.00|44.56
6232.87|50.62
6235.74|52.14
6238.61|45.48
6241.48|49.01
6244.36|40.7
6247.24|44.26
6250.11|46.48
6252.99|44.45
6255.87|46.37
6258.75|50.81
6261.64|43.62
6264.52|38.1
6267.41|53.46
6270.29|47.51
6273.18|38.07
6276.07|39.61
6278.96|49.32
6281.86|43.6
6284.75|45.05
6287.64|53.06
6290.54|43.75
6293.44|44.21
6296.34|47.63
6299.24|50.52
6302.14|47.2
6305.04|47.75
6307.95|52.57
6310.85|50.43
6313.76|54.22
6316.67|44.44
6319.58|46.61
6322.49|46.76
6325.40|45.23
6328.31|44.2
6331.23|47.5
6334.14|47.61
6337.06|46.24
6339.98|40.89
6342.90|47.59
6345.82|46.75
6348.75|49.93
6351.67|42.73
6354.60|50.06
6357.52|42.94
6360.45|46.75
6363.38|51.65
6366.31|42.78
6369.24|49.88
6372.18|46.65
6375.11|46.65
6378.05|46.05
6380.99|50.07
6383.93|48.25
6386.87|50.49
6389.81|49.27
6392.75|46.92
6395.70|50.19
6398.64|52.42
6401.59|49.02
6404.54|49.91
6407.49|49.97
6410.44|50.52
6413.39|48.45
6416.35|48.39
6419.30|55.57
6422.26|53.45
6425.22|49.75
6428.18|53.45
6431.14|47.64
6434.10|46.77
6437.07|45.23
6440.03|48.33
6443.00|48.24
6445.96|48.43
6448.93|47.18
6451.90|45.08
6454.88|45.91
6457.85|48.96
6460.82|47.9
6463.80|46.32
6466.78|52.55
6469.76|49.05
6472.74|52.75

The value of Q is 46.5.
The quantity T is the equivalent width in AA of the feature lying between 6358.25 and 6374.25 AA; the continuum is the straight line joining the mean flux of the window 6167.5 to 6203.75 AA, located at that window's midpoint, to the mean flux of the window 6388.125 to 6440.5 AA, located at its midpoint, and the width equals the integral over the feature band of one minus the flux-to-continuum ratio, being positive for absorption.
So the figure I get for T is 0.6 AA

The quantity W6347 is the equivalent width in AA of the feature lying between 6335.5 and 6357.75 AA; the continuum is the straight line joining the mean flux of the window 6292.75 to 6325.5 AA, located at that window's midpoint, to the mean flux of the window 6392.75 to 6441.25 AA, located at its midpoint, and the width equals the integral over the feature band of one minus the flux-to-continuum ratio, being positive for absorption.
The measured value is 1.28 AA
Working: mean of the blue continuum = 48.3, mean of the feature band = 46.1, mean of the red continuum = 49.9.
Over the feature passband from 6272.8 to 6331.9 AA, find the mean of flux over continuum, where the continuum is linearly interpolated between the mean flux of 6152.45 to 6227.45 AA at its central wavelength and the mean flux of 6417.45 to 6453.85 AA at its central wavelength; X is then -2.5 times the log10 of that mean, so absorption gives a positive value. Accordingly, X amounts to 0.02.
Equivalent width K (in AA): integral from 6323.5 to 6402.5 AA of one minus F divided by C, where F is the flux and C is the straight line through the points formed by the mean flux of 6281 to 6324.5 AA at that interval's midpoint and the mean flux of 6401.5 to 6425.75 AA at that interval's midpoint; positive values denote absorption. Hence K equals 3.3 AA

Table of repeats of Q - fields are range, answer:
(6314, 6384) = 46.7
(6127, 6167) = 48.2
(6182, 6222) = 46.9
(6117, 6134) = 51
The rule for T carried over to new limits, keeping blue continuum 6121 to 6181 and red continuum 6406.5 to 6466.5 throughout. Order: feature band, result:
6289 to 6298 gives 0.6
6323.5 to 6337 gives 0.7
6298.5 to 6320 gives -0.3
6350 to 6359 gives 0.6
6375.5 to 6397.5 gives 0.0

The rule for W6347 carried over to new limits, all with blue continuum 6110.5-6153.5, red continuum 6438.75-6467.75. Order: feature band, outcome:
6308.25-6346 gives 1.12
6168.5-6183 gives 0.66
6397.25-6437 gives -1.86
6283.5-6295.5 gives 0.49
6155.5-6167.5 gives 0.78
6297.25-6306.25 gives 0.01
